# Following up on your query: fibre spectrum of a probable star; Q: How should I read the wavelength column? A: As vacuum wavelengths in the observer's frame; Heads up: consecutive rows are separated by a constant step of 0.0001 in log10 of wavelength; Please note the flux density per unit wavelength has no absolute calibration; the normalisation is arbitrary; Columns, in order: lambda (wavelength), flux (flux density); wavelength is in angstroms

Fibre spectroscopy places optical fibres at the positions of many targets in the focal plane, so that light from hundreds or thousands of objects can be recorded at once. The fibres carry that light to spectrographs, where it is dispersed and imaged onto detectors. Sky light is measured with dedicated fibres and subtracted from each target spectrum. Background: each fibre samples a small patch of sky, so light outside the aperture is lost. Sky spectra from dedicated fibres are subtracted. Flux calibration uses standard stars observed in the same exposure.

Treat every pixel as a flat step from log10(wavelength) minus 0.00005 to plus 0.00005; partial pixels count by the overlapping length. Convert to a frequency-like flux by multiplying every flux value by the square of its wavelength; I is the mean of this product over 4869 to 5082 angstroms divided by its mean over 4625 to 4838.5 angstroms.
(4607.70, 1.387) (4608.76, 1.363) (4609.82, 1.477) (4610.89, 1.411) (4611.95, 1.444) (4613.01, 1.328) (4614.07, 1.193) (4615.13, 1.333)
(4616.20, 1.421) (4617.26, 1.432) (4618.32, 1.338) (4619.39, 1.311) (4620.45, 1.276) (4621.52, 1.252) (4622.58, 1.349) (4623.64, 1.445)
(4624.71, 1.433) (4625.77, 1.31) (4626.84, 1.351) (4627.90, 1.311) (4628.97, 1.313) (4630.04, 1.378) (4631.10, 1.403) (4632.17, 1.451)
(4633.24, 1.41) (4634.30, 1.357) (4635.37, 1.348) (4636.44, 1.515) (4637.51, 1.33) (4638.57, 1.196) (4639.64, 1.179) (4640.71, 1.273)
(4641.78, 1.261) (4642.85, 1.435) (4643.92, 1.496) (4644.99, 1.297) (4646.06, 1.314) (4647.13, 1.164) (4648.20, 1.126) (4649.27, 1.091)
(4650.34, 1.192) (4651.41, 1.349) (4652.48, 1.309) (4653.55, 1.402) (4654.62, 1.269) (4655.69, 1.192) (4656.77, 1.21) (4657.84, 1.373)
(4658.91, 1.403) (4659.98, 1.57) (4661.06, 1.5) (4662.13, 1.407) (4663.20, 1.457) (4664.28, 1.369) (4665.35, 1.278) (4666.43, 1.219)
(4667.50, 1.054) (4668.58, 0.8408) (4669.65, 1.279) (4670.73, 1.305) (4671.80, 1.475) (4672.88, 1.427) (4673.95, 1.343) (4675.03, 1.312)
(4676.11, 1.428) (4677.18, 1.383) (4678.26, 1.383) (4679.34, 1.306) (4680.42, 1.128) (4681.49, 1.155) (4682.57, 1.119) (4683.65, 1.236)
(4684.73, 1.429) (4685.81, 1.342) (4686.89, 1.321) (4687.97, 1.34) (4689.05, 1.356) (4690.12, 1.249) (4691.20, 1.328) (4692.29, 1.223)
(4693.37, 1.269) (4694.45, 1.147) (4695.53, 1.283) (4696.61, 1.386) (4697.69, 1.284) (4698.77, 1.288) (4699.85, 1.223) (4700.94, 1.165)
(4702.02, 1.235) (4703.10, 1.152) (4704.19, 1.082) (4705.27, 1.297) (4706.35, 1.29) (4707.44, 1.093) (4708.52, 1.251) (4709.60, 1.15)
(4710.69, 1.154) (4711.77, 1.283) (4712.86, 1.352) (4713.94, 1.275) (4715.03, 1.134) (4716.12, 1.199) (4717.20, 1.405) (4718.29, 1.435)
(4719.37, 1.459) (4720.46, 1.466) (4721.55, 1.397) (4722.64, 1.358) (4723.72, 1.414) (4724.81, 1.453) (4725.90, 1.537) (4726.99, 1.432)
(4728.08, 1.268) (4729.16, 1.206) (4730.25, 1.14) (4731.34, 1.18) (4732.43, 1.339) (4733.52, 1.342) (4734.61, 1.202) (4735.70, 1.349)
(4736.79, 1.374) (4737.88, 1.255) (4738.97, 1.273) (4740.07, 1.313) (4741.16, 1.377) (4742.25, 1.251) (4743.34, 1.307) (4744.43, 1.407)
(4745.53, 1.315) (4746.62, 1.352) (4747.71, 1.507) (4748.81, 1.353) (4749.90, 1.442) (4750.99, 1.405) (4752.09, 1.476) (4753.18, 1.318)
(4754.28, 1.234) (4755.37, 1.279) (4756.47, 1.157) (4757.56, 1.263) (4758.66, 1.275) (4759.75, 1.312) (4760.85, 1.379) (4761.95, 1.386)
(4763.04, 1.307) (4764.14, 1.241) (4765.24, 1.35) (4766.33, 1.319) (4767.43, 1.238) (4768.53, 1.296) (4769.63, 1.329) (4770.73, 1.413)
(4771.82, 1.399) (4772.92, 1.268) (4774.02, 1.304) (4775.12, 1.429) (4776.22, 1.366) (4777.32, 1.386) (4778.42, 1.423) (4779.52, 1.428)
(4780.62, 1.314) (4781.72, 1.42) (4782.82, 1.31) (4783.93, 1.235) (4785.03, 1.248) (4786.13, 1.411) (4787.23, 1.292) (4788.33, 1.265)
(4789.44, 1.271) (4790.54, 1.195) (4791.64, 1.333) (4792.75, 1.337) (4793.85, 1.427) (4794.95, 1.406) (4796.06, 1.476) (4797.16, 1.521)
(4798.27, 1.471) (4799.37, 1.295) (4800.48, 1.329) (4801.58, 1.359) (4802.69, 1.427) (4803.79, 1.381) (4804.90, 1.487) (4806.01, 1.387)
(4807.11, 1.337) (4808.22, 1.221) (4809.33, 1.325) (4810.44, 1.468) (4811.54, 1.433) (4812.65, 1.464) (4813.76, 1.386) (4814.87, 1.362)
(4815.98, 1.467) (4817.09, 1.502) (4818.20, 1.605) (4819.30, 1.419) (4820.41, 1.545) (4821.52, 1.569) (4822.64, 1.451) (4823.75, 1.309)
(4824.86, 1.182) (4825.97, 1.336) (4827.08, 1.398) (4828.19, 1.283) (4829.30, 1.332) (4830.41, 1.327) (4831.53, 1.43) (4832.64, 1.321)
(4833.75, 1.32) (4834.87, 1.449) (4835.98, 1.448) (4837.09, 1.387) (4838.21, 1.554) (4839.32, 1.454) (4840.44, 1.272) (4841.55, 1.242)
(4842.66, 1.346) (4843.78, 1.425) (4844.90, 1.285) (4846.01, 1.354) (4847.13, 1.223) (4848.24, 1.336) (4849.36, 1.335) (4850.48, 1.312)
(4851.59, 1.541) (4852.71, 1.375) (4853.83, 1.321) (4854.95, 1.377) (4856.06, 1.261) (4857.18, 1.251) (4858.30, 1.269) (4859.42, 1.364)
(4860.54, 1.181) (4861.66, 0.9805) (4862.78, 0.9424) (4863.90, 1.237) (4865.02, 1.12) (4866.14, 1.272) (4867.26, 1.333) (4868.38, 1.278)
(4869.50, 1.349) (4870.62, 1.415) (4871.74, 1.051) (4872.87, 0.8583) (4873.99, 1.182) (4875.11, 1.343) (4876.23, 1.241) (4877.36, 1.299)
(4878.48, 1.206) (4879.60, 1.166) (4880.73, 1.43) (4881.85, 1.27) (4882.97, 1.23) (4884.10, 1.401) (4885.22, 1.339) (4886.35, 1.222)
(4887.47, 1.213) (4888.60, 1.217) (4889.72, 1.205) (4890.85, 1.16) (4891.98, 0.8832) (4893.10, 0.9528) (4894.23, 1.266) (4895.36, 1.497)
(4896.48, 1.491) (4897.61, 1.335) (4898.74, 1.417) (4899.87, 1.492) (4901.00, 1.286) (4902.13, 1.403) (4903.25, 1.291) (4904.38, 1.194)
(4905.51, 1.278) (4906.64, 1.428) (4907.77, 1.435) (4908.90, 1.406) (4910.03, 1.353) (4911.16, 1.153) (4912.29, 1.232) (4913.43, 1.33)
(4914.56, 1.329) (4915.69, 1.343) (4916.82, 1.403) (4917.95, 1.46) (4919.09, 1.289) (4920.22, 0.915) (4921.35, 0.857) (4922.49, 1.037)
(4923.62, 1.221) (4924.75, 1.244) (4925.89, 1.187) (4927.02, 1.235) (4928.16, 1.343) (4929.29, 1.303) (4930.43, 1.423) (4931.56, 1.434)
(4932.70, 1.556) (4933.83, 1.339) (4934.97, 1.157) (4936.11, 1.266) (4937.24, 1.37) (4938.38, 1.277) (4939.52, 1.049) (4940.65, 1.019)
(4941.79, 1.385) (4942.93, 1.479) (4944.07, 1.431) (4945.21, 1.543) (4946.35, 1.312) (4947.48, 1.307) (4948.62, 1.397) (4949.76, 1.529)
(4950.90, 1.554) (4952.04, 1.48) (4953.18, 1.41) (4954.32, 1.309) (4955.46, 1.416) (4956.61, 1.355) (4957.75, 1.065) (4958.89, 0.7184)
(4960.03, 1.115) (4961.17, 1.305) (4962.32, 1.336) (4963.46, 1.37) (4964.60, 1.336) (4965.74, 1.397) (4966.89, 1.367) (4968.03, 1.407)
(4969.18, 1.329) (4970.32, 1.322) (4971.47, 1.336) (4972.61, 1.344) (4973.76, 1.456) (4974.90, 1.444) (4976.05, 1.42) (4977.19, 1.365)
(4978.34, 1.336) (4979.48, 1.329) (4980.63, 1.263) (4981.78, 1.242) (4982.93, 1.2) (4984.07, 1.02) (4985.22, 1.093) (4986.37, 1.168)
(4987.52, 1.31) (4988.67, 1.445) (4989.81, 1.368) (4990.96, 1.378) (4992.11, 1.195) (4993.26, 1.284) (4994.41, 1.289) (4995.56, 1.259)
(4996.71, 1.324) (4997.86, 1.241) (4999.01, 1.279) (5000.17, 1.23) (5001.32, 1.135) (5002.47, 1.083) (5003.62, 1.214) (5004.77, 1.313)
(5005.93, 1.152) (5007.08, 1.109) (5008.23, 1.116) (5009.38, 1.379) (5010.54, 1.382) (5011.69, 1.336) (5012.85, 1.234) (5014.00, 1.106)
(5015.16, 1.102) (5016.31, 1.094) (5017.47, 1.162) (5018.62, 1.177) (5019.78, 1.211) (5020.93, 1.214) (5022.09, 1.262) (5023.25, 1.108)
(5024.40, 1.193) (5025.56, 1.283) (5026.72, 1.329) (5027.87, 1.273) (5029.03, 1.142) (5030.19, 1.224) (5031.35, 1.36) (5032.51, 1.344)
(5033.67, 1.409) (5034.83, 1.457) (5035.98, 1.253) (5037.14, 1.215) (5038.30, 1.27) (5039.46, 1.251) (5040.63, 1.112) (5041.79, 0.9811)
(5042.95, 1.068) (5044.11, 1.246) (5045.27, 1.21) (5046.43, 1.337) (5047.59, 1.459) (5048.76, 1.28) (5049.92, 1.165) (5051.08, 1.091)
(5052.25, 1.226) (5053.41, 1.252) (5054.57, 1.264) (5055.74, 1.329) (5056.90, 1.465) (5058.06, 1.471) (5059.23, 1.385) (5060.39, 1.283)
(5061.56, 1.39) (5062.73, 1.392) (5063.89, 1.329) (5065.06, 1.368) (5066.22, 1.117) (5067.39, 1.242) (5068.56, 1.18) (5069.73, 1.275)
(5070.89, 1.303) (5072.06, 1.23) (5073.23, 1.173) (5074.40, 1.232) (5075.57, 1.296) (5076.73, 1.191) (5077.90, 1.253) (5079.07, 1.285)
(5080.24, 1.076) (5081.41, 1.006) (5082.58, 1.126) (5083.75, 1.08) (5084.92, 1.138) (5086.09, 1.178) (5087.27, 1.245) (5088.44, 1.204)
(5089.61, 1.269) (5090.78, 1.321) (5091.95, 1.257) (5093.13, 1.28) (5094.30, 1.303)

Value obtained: 1.1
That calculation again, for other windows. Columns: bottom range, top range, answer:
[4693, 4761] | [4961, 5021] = 1.09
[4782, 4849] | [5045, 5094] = 1.01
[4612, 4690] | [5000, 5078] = 1.11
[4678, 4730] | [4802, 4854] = 1.14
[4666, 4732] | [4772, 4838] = 1.13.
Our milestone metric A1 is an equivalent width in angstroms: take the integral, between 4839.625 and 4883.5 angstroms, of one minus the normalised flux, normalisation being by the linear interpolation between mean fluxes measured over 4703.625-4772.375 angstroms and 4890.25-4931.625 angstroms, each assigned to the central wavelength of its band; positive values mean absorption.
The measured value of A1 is 0.8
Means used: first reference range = 1.32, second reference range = 1.28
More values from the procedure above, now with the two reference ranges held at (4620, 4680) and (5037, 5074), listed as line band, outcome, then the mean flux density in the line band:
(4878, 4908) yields 0.04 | 1.28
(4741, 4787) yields -1.15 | 1.34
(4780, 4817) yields -1.91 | 1.37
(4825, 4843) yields -0.97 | 1.37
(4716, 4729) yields -0.90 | 1.4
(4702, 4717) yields 1.14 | 1.21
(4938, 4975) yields -1.53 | 1.33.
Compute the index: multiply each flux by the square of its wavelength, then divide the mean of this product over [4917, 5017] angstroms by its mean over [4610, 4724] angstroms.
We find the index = 1.1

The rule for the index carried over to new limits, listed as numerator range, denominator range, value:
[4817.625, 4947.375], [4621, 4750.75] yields 1.08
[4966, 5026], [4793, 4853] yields 0.97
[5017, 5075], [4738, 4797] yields 1.06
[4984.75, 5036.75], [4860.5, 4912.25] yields 1.04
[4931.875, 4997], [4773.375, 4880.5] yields 1.04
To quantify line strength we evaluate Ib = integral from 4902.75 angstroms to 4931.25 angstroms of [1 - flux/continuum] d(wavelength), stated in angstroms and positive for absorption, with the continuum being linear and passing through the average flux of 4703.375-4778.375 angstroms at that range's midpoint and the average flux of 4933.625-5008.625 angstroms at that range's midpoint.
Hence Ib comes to 0.6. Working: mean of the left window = 1.32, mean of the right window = 1.29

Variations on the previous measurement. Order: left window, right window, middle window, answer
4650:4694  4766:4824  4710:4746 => 0.5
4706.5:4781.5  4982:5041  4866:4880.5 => 0.6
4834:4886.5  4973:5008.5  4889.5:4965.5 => -1.2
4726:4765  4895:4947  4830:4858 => -1.0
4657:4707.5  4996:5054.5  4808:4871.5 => -4.2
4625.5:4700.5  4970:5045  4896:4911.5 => -1.1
